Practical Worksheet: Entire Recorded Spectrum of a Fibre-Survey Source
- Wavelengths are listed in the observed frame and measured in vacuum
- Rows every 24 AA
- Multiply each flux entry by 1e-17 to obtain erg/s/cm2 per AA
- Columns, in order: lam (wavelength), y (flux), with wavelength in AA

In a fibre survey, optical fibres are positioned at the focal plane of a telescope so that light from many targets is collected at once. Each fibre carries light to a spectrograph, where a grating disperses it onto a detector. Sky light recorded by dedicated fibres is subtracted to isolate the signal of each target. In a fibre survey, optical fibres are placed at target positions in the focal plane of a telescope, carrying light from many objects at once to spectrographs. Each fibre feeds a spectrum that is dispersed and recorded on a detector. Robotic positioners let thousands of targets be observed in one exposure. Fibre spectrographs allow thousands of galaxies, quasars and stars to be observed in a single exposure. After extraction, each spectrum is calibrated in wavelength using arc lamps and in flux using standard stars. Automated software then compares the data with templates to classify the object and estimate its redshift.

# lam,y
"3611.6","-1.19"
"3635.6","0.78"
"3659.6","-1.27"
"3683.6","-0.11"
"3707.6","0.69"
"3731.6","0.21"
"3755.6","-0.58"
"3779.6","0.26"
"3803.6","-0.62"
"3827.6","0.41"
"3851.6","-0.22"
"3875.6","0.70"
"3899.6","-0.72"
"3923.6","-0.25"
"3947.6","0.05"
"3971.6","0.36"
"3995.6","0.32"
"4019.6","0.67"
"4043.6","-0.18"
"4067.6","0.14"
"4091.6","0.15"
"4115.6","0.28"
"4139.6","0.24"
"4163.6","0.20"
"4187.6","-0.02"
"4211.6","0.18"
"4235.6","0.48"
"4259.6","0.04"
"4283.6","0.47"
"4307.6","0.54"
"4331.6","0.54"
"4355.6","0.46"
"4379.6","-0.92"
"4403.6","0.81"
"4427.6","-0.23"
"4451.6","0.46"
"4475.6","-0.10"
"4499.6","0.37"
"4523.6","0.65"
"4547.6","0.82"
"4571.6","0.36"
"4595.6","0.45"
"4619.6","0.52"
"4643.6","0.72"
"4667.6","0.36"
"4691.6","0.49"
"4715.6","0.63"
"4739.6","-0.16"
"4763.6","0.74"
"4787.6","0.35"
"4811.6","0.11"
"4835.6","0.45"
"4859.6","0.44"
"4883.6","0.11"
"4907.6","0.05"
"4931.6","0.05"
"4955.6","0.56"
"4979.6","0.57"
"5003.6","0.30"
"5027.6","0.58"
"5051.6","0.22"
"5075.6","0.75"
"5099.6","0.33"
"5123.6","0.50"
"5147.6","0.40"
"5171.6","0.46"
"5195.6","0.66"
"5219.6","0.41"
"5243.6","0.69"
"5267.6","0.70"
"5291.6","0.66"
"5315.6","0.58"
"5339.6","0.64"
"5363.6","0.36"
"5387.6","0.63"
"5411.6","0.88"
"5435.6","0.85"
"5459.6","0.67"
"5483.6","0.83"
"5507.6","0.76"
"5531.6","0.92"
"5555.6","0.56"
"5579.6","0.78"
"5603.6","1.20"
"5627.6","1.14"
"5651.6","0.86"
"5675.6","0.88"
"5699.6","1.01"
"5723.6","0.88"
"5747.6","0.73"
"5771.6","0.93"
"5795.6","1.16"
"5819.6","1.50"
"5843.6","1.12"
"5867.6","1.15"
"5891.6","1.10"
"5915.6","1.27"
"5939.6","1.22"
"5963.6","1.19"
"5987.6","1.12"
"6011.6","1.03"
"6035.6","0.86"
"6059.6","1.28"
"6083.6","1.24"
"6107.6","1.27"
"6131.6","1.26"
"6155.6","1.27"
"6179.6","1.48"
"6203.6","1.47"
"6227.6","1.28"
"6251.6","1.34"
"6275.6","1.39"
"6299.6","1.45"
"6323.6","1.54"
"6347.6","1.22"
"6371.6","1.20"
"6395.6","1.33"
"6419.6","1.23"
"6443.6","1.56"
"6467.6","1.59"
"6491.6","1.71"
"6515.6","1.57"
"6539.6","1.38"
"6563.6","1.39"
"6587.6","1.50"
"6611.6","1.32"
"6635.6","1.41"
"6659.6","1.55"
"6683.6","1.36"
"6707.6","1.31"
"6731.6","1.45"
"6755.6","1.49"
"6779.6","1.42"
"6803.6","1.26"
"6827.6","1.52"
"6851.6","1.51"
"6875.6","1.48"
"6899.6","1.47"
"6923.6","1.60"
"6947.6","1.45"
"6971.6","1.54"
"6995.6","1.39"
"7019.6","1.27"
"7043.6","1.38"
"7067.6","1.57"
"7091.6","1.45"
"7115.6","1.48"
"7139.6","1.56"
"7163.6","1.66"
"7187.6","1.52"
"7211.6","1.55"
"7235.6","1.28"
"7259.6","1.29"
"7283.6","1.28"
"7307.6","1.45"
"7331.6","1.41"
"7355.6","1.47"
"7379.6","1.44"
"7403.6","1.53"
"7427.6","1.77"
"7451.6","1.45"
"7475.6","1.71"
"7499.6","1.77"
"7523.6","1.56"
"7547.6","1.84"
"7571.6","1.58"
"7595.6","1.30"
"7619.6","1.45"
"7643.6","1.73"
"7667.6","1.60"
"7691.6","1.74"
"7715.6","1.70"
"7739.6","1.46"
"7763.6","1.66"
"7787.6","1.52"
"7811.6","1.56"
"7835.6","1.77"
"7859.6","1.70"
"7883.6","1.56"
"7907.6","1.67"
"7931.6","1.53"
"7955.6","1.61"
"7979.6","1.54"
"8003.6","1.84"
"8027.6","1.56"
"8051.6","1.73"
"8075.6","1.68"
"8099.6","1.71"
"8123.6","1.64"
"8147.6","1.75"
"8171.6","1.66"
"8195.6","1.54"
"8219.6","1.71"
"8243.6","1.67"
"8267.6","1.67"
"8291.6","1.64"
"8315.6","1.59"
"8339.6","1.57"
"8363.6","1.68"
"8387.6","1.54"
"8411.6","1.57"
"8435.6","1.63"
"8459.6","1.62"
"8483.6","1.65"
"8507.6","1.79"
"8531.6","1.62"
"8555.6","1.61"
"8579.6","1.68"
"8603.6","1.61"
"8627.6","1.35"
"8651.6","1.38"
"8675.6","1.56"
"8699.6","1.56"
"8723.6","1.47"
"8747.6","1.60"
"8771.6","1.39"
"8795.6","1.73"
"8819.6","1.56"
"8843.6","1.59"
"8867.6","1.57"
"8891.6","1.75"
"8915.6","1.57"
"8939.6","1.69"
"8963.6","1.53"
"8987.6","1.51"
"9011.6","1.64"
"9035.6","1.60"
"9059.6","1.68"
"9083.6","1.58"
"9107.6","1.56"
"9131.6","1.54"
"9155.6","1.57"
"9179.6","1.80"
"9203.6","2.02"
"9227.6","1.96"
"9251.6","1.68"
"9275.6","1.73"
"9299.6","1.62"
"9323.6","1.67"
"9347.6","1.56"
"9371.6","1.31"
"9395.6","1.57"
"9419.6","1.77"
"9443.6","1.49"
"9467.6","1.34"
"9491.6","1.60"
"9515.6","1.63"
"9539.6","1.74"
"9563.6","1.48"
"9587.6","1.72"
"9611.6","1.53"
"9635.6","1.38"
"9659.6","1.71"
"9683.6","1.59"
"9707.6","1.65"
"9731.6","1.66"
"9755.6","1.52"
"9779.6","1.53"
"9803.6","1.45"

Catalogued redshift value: 0.40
